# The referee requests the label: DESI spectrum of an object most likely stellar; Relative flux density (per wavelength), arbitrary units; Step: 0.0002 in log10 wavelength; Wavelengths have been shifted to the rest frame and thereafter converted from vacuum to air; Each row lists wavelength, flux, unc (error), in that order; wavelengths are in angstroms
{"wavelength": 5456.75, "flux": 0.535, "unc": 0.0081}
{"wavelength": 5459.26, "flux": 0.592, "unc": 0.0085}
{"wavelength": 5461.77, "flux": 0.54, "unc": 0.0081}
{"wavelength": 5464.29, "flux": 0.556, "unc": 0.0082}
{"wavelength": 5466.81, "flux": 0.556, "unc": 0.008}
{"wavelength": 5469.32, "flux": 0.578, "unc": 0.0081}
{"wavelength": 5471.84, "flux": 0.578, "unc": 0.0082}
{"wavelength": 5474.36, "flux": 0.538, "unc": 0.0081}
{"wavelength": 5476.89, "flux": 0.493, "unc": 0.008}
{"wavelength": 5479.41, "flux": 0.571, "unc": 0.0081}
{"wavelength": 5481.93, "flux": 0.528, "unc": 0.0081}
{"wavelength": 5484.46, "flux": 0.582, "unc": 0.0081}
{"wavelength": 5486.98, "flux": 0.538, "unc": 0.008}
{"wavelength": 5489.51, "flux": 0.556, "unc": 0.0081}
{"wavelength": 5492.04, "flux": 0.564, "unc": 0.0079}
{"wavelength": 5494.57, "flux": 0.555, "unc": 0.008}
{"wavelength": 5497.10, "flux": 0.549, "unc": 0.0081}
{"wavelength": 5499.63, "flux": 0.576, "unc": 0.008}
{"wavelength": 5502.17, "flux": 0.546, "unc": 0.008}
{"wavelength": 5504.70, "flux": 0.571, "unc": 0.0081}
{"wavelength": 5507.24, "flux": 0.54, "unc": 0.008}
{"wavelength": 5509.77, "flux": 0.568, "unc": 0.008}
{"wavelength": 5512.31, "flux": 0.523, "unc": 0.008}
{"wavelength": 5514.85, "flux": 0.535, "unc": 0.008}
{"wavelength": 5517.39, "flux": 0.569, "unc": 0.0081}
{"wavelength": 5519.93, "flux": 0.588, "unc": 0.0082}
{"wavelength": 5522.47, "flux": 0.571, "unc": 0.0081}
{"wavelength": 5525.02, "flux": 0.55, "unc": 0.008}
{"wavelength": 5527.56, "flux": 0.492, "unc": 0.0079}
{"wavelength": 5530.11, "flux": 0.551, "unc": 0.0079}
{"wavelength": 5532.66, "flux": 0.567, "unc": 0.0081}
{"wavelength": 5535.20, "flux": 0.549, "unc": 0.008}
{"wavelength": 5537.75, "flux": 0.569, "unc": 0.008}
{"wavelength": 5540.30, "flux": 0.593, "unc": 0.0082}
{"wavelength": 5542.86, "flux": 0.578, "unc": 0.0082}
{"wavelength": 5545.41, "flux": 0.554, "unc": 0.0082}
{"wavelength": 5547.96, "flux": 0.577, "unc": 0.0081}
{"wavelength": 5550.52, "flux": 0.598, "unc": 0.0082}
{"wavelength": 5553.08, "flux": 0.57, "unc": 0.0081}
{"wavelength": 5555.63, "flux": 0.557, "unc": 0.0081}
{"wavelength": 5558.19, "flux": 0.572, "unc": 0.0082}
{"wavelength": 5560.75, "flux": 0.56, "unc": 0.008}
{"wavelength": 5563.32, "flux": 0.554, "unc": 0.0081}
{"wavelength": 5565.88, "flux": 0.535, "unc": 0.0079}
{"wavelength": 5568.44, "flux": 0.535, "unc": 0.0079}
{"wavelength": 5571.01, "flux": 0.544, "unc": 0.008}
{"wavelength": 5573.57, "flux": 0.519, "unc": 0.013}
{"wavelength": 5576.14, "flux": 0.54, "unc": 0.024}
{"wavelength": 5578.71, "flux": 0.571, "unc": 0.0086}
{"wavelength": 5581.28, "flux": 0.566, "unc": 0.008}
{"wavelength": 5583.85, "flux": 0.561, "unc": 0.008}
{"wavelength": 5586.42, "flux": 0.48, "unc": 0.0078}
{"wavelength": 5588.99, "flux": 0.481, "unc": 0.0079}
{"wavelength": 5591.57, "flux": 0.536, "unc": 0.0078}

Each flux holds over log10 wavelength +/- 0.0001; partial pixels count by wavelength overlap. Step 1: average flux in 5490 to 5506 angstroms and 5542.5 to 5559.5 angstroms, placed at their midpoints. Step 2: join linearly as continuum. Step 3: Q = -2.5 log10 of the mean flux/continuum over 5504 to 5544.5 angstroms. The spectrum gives 0.02 mag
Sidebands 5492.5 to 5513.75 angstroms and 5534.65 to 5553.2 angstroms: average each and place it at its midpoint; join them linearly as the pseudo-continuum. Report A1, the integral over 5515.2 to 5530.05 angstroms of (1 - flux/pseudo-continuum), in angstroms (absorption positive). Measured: 0.3 angstroms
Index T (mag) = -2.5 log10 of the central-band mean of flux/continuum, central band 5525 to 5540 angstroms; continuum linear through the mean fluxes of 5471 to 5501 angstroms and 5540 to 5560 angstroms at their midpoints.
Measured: 0.04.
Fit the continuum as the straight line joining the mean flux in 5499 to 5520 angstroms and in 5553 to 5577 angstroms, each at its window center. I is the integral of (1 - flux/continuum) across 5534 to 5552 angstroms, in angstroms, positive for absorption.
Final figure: -0.8 angstroms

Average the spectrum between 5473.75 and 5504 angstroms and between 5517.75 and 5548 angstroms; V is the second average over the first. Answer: 1.02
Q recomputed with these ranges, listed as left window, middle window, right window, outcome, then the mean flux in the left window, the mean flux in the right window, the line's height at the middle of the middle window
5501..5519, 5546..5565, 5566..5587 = -0.05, 0.551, 0.541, 0.544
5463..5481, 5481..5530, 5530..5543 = 0.02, 0.552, 0.568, 0.561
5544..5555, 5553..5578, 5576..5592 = 0.01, 0.574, 0.533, 0.555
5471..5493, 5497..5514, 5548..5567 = 0.00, 0.549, 0.565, 0.554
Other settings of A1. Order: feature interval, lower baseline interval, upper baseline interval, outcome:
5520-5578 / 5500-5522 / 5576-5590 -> -1.3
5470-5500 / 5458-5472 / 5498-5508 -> 0.5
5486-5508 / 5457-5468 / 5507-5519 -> -0.1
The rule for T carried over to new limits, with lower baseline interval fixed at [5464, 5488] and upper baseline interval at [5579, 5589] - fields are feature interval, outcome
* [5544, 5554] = -0.07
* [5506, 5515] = 0.01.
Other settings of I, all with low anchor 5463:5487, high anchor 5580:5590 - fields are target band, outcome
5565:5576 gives -0.1 angstroms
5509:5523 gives -0.4 angstroms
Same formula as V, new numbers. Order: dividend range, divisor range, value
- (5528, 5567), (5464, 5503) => 1.02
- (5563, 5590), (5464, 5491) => 0.97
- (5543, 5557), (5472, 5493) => 1.04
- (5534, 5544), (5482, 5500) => 1.03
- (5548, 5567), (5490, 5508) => 1.01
